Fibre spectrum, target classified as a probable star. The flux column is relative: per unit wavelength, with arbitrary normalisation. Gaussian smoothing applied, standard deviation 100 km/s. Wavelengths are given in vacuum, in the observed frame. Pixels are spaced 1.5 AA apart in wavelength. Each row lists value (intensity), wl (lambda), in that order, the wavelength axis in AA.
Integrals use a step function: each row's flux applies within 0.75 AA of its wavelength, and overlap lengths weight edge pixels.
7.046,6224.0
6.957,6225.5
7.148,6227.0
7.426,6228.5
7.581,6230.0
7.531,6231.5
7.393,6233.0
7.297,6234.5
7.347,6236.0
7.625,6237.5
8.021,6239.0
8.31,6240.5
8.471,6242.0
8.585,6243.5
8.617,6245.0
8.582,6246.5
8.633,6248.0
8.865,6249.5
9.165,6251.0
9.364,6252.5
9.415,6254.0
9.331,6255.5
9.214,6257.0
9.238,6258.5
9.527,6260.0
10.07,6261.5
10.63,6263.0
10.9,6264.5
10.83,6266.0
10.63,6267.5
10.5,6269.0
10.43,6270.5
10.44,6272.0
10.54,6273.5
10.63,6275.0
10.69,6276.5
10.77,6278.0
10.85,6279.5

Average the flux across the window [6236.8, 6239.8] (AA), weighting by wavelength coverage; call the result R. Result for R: 7.83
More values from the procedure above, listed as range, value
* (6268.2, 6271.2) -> 10.5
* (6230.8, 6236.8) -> 7.39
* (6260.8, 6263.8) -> 10.4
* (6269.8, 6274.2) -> 10.5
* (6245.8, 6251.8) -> 8.82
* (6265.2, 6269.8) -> 10.7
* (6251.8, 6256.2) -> 9.37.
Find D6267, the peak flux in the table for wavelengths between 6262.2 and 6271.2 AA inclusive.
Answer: 10.9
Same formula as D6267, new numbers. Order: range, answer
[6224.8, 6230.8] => 7.581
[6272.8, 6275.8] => 10.63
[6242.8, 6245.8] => 8.617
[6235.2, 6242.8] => 8.471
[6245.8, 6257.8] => 9.415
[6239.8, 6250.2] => 8.865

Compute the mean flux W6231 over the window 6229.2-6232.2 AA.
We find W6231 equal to 7.55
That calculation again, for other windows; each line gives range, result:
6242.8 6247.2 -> 8.59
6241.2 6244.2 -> 8.52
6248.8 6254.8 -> 9.21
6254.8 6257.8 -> 9.27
